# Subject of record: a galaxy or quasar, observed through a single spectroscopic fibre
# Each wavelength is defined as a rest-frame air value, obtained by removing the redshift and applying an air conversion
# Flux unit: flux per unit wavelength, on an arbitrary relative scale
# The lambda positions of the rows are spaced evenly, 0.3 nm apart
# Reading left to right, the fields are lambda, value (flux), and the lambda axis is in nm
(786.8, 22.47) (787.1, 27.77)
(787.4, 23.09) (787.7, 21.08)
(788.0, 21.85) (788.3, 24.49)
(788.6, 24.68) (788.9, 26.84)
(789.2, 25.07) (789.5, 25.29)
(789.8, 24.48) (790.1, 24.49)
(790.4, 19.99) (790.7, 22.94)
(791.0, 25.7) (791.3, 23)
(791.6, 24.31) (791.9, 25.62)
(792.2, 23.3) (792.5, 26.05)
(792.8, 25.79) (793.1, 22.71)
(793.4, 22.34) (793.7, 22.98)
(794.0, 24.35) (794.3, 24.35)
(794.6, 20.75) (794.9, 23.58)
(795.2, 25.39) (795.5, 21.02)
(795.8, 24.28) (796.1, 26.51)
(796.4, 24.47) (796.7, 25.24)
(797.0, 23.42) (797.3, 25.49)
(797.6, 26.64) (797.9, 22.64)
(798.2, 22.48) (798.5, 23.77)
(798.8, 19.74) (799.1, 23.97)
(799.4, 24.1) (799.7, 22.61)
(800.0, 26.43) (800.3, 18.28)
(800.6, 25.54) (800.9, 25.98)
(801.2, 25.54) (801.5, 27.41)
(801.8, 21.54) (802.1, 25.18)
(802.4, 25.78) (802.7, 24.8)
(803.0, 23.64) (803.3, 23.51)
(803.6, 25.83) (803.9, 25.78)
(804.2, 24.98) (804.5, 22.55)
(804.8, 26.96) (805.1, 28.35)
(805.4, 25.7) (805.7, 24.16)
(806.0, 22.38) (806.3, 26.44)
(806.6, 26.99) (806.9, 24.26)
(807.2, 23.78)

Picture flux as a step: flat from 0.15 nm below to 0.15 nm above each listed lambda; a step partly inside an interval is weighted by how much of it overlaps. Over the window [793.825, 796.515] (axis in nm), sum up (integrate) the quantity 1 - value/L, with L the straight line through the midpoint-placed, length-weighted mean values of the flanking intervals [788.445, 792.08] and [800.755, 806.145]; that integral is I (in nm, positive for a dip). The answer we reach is 0.08 nm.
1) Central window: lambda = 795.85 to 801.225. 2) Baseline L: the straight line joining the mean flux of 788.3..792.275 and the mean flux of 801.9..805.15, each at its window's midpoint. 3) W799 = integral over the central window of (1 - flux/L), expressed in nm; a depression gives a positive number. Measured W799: 0.16 nm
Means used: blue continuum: 24.3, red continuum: 25.1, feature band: 24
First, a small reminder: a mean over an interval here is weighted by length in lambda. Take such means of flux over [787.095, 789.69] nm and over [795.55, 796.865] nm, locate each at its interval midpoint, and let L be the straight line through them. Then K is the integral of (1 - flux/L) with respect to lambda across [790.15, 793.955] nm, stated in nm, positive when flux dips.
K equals 0.117 nm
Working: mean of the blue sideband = 24.3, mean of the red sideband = 24.8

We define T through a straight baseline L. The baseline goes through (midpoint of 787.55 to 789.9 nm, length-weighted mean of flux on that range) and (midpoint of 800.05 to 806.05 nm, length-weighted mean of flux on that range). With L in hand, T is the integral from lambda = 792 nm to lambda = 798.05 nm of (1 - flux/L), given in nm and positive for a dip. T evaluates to 0.09 nm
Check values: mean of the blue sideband 24.2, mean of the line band 24.1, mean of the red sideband 24.8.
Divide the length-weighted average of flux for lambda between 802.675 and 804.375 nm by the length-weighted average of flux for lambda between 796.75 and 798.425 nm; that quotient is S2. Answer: 1.0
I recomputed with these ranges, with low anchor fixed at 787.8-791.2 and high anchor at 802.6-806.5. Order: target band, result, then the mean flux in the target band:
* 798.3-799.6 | 0.10 nm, 22.9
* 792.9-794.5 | 0.07 nm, 23.3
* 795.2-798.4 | 0.04 nm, 24.3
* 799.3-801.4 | 0.05 nm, 24.1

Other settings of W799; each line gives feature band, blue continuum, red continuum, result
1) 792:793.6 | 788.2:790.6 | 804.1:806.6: 0.03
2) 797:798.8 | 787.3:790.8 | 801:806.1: 0.05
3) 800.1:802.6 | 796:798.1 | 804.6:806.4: 0.07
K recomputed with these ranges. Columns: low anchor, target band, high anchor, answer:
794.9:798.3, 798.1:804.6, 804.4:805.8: 0.261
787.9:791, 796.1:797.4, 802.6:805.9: -0.013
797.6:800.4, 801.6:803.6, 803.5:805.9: 0.021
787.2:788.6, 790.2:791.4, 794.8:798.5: 0.024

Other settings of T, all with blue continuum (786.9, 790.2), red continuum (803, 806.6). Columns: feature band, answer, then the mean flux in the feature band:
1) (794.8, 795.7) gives 0.05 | 23.4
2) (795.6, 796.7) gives -0.01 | 24.9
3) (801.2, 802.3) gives 0.01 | 24.9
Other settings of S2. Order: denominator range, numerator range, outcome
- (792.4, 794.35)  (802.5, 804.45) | 1.03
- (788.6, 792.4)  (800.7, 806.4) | 1.03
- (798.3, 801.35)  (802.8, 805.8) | 1.07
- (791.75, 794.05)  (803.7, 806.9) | 1.05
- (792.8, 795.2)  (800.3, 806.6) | 1.07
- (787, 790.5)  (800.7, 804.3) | 1.04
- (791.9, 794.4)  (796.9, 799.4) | 0.98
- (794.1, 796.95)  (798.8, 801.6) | 1.01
